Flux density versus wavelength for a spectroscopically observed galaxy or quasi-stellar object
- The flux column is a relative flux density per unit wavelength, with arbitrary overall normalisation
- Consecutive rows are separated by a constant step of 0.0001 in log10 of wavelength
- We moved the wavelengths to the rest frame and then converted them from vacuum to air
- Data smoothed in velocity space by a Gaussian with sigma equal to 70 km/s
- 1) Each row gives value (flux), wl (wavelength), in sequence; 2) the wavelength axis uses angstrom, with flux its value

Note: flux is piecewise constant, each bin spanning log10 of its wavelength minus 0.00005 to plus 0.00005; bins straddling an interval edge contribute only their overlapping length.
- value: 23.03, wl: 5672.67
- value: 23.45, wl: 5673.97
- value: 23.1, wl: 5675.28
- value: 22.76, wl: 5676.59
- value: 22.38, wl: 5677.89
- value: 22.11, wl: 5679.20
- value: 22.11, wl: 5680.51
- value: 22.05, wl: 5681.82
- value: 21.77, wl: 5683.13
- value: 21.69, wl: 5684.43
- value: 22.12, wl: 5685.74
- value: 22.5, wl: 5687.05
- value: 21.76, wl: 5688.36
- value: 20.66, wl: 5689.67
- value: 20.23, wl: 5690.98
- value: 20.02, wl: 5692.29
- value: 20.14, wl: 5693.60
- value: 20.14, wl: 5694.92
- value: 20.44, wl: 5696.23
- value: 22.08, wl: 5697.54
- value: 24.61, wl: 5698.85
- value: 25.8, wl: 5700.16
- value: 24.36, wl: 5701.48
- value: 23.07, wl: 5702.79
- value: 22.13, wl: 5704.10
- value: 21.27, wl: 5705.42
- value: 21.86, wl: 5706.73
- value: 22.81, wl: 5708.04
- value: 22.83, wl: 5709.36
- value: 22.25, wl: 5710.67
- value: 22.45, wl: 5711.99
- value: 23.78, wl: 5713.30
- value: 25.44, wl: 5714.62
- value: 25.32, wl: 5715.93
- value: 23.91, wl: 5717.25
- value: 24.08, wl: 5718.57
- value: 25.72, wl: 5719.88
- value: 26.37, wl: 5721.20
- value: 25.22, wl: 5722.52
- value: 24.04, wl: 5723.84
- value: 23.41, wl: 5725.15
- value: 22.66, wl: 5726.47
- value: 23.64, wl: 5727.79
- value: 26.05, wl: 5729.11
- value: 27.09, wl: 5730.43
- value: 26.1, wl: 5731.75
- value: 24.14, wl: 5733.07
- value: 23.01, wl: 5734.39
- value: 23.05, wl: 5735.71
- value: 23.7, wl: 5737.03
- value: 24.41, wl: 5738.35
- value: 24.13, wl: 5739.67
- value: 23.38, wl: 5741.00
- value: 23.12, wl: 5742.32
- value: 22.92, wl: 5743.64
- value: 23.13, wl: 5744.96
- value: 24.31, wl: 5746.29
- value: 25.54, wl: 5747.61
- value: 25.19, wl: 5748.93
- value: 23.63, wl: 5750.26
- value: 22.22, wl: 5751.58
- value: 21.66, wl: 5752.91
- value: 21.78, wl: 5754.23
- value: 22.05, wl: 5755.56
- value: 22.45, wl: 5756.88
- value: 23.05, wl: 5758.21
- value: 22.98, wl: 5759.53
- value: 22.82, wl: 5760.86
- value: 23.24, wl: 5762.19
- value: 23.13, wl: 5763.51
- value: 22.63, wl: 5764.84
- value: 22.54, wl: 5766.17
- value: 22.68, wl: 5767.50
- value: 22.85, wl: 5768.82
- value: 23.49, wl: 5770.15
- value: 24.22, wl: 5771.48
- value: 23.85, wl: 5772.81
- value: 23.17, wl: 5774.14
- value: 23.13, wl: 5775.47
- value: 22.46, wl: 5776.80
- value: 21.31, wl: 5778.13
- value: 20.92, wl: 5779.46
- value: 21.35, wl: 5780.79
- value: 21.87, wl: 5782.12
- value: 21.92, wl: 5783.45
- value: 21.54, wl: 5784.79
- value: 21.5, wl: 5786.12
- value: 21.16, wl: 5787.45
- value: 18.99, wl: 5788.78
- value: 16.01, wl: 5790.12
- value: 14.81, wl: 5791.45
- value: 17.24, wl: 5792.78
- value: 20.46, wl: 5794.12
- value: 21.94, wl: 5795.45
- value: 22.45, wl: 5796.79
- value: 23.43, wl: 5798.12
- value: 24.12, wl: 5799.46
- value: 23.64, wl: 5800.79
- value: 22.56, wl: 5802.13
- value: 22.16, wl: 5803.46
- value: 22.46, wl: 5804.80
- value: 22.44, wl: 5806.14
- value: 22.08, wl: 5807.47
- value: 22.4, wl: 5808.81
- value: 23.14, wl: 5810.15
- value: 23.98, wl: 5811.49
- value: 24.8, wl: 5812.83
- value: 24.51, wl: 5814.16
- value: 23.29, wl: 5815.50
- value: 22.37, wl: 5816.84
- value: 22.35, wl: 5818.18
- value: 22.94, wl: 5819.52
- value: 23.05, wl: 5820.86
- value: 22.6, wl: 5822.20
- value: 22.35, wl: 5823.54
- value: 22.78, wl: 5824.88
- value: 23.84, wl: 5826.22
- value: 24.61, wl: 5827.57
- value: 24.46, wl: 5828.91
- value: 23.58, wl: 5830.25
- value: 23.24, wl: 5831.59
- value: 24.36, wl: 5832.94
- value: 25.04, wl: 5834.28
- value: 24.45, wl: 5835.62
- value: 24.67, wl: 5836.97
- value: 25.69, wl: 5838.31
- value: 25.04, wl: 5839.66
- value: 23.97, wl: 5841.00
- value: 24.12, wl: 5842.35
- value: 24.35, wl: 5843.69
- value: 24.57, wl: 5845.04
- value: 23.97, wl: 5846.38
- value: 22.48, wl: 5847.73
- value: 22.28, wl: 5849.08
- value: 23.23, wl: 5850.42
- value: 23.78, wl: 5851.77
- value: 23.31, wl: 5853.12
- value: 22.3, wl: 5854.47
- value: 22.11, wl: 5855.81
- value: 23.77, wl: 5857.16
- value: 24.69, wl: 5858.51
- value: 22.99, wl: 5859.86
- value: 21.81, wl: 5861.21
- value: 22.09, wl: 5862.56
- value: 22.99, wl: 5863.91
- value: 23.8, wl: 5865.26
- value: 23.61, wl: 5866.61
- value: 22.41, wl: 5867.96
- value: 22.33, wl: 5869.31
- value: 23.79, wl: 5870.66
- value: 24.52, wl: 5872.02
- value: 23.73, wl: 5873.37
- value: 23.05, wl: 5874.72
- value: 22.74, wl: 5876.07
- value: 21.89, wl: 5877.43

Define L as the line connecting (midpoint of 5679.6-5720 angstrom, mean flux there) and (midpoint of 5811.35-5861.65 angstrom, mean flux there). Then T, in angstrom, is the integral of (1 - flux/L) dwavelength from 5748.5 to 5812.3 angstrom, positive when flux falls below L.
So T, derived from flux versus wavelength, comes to 3.0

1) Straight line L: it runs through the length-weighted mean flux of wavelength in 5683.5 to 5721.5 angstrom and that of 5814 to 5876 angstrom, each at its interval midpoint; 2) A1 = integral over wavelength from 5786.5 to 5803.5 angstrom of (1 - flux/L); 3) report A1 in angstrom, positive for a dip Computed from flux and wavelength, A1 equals 1.88 angstrom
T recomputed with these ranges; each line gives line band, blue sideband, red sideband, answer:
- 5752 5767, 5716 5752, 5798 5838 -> 0.89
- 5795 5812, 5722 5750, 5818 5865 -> 0.68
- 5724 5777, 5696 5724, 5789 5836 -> -0.61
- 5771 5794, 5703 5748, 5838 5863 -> 2.76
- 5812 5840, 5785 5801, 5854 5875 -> -2.73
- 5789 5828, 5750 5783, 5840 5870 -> 1.25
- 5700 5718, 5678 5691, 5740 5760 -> -0.81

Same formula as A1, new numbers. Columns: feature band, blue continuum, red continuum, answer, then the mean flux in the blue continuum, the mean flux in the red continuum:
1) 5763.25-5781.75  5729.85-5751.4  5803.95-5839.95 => 0.95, 24.1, 23.5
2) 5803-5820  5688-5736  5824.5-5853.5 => 0.61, 23.3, 24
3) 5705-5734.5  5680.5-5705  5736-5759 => -1.90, 22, 23.3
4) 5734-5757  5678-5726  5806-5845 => -0.23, 22.8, 23.7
